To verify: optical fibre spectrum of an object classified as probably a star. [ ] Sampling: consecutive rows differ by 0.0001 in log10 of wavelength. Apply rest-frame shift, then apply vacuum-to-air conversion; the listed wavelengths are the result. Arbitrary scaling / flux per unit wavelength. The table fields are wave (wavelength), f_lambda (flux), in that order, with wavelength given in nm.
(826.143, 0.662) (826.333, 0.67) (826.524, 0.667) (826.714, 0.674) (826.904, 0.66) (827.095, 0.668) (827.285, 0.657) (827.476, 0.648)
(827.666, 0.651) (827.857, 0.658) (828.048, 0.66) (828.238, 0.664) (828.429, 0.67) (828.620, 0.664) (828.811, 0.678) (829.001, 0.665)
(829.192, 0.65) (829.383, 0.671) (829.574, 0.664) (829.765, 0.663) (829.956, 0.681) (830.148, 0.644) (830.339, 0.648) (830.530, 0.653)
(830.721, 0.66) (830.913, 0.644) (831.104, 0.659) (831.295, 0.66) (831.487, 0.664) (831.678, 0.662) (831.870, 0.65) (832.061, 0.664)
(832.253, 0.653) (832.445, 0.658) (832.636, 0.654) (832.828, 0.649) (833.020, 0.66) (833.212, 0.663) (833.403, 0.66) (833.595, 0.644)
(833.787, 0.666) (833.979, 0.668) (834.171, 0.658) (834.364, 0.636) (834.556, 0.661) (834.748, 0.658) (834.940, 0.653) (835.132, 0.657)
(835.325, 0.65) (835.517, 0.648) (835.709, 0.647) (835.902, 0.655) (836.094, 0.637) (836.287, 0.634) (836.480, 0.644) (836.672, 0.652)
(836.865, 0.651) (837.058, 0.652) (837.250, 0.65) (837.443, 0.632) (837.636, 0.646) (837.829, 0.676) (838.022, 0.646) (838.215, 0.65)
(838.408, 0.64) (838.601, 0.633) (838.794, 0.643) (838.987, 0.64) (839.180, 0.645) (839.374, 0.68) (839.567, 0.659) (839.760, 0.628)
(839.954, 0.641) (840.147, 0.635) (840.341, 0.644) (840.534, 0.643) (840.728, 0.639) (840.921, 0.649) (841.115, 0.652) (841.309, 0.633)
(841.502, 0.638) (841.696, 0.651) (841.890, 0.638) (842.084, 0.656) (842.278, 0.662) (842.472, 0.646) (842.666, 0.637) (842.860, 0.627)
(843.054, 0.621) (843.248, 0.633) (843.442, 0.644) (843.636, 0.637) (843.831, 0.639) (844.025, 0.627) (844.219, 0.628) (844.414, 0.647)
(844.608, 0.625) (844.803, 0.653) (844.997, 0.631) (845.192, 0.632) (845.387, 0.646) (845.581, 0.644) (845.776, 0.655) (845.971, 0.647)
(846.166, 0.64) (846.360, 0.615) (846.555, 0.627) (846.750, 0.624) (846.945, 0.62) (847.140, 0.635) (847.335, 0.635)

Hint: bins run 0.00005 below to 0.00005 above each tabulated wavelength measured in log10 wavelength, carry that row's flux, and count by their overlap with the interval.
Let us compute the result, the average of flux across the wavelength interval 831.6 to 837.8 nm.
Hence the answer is 0.652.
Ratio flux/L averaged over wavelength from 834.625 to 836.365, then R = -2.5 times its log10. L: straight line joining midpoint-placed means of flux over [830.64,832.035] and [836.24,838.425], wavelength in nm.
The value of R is 0.003 mag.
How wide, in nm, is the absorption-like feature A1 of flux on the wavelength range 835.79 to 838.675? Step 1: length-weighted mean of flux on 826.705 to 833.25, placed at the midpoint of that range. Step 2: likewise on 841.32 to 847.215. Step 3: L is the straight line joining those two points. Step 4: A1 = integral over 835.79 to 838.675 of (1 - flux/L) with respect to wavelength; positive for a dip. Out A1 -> 0.01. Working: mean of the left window 0.659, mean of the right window 0.638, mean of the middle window 0.647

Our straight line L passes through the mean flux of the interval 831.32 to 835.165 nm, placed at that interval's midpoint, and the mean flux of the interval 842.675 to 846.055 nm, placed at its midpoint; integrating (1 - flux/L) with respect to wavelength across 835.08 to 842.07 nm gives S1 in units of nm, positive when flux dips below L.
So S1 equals 0.02 nm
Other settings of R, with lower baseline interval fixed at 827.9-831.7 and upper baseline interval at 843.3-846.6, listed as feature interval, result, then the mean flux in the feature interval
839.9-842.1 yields 0.00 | 0.643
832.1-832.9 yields 0.00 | 0.654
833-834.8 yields 0.00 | 0.657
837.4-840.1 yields 0.00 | 0.647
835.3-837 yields 0.01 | 0.646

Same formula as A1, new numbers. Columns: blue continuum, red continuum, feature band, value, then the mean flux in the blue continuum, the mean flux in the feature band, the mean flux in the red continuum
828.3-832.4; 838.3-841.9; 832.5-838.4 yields 0.00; 0.66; 0.652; 0.644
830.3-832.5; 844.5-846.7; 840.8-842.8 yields -0.01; 0.656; 0.646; 0.638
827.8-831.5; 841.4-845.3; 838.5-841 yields 0.00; 0.661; 0.645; 0.639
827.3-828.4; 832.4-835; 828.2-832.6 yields -0.02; 0.657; 0.66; 0.656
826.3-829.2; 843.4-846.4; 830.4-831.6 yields 0.00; 0.663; 0.657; 0.638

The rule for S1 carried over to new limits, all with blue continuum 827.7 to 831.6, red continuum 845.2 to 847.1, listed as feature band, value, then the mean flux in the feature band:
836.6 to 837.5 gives 0.00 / 0.648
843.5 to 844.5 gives 0.00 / 0.636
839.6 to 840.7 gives 0.01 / 0.639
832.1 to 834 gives -0.01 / 0.657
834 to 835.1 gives 0.00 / 0.654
